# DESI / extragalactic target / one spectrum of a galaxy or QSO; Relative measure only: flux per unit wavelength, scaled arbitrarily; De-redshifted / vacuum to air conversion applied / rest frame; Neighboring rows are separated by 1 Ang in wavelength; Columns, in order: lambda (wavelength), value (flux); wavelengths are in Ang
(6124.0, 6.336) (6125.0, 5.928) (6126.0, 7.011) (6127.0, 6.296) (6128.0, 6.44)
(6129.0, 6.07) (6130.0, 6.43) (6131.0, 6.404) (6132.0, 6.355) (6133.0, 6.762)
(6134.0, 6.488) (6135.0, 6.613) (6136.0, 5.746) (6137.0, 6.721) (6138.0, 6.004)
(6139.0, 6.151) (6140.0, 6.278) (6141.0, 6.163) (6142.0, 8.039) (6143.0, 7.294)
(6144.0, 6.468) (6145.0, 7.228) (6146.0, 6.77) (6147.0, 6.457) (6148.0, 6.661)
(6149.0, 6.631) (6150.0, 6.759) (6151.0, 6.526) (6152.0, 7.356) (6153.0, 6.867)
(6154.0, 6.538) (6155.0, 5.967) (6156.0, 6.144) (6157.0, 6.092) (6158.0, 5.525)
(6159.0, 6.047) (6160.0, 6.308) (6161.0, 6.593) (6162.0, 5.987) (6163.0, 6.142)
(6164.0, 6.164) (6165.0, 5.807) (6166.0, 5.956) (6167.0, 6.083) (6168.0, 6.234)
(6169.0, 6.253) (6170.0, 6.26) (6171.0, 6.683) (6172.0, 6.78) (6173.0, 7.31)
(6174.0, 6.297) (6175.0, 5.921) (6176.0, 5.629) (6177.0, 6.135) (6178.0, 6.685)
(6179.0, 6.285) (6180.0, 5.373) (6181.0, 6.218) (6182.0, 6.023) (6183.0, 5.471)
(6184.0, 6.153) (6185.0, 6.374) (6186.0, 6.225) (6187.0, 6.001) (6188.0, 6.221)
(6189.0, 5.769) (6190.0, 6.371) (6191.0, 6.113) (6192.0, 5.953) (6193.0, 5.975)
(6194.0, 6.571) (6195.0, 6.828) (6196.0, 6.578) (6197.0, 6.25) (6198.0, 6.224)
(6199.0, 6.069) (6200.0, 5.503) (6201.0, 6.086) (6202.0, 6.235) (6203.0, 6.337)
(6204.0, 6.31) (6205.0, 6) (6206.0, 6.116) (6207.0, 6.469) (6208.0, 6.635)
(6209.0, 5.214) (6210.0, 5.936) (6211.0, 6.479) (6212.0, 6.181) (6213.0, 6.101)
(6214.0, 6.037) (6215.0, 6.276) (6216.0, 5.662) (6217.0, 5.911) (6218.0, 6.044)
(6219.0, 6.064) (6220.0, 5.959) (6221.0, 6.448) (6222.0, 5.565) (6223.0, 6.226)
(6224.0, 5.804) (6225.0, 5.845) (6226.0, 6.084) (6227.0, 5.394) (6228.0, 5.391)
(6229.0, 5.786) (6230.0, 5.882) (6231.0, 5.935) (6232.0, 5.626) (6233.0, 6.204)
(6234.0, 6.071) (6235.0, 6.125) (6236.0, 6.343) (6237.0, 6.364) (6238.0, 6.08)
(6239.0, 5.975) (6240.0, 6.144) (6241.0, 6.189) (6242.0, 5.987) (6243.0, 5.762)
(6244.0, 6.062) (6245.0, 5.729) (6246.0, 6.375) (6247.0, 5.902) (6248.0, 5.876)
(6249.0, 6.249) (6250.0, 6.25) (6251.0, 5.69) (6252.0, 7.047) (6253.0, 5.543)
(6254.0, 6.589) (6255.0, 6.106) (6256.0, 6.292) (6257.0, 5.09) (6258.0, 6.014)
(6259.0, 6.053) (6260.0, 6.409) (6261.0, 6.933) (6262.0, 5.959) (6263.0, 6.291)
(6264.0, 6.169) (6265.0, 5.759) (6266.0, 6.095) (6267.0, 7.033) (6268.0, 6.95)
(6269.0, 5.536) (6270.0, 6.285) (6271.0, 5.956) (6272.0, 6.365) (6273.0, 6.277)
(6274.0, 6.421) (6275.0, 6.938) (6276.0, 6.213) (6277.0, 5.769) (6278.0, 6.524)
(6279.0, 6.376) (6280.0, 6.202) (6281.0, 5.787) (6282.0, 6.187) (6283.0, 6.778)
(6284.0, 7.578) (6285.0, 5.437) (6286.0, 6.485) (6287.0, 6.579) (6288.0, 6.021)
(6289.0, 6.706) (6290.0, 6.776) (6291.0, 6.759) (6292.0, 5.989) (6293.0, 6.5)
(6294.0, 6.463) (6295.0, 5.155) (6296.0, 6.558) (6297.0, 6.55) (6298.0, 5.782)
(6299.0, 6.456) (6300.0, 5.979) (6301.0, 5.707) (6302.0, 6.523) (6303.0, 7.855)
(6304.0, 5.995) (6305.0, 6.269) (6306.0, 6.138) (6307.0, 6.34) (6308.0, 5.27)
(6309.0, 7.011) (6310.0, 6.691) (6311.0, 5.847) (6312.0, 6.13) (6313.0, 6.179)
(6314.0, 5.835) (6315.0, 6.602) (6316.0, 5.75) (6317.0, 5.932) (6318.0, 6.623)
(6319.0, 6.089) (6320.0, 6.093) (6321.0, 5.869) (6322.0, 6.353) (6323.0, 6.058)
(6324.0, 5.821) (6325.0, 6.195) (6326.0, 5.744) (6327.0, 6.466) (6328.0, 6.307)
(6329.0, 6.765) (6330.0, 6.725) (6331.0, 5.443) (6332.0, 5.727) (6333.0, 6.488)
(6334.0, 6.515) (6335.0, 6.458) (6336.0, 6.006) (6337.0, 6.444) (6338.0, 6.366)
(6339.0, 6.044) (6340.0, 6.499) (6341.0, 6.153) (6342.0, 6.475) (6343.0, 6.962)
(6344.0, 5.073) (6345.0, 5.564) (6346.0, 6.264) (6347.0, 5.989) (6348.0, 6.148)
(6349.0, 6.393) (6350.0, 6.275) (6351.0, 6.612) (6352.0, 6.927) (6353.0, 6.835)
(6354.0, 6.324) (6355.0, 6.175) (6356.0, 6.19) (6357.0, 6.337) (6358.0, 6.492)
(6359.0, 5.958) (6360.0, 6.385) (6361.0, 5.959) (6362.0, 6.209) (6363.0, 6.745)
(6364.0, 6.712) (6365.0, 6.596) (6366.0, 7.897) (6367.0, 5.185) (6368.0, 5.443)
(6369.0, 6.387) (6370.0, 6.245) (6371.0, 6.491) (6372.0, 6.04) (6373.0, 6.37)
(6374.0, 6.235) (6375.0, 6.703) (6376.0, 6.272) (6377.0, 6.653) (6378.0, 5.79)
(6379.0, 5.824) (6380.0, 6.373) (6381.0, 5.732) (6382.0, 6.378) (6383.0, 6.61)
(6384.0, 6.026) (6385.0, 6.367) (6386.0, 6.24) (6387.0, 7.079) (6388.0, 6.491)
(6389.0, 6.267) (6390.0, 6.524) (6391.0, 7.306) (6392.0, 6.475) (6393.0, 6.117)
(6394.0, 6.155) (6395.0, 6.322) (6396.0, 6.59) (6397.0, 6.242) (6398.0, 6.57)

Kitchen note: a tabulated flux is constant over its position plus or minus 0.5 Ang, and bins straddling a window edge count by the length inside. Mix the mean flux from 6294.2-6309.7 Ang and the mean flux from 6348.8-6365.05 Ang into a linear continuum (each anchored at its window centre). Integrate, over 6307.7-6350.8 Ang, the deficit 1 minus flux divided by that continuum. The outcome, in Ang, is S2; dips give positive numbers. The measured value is 1.00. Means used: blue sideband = 6.25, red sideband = 6.41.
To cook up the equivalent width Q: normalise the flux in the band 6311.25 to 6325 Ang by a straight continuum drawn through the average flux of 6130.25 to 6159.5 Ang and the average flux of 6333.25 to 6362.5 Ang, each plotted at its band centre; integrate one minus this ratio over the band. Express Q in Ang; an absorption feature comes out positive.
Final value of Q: 0.46 Ang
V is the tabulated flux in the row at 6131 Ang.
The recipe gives 6.404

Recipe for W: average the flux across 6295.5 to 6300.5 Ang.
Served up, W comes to 6.26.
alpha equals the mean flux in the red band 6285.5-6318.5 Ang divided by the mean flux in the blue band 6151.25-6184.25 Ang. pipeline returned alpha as 1.01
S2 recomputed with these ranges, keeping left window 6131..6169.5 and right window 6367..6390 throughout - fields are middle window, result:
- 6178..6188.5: 0.6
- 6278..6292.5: -0.2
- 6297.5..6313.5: 0.1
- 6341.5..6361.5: 0.0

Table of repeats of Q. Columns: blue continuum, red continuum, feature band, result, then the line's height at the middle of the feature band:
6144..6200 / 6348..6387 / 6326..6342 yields 0.1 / 6.32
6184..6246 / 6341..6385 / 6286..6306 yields -0.5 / 6.19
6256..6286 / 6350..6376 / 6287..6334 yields 0.5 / 6.31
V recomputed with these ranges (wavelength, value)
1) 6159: 6.047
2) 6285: 5.437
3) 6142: 8.039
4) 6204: 6.31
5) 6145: 7.228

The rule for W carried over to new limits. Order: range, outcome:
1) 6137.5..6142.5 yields 6.53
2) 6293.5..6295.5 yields 5.81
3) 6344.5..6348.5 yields 5.99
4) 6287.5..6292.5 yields 6.45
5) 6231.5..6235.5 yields 6.01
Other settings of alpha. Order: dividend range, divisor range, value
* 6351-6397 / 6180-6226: 1.04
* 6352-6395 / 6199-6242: 1.05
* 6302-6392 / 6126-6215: 1.00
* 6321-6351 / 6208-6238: 1.04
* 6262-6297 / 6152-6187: 1.02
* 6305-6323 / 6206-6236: 1.03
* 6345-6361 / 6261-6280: 1.00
